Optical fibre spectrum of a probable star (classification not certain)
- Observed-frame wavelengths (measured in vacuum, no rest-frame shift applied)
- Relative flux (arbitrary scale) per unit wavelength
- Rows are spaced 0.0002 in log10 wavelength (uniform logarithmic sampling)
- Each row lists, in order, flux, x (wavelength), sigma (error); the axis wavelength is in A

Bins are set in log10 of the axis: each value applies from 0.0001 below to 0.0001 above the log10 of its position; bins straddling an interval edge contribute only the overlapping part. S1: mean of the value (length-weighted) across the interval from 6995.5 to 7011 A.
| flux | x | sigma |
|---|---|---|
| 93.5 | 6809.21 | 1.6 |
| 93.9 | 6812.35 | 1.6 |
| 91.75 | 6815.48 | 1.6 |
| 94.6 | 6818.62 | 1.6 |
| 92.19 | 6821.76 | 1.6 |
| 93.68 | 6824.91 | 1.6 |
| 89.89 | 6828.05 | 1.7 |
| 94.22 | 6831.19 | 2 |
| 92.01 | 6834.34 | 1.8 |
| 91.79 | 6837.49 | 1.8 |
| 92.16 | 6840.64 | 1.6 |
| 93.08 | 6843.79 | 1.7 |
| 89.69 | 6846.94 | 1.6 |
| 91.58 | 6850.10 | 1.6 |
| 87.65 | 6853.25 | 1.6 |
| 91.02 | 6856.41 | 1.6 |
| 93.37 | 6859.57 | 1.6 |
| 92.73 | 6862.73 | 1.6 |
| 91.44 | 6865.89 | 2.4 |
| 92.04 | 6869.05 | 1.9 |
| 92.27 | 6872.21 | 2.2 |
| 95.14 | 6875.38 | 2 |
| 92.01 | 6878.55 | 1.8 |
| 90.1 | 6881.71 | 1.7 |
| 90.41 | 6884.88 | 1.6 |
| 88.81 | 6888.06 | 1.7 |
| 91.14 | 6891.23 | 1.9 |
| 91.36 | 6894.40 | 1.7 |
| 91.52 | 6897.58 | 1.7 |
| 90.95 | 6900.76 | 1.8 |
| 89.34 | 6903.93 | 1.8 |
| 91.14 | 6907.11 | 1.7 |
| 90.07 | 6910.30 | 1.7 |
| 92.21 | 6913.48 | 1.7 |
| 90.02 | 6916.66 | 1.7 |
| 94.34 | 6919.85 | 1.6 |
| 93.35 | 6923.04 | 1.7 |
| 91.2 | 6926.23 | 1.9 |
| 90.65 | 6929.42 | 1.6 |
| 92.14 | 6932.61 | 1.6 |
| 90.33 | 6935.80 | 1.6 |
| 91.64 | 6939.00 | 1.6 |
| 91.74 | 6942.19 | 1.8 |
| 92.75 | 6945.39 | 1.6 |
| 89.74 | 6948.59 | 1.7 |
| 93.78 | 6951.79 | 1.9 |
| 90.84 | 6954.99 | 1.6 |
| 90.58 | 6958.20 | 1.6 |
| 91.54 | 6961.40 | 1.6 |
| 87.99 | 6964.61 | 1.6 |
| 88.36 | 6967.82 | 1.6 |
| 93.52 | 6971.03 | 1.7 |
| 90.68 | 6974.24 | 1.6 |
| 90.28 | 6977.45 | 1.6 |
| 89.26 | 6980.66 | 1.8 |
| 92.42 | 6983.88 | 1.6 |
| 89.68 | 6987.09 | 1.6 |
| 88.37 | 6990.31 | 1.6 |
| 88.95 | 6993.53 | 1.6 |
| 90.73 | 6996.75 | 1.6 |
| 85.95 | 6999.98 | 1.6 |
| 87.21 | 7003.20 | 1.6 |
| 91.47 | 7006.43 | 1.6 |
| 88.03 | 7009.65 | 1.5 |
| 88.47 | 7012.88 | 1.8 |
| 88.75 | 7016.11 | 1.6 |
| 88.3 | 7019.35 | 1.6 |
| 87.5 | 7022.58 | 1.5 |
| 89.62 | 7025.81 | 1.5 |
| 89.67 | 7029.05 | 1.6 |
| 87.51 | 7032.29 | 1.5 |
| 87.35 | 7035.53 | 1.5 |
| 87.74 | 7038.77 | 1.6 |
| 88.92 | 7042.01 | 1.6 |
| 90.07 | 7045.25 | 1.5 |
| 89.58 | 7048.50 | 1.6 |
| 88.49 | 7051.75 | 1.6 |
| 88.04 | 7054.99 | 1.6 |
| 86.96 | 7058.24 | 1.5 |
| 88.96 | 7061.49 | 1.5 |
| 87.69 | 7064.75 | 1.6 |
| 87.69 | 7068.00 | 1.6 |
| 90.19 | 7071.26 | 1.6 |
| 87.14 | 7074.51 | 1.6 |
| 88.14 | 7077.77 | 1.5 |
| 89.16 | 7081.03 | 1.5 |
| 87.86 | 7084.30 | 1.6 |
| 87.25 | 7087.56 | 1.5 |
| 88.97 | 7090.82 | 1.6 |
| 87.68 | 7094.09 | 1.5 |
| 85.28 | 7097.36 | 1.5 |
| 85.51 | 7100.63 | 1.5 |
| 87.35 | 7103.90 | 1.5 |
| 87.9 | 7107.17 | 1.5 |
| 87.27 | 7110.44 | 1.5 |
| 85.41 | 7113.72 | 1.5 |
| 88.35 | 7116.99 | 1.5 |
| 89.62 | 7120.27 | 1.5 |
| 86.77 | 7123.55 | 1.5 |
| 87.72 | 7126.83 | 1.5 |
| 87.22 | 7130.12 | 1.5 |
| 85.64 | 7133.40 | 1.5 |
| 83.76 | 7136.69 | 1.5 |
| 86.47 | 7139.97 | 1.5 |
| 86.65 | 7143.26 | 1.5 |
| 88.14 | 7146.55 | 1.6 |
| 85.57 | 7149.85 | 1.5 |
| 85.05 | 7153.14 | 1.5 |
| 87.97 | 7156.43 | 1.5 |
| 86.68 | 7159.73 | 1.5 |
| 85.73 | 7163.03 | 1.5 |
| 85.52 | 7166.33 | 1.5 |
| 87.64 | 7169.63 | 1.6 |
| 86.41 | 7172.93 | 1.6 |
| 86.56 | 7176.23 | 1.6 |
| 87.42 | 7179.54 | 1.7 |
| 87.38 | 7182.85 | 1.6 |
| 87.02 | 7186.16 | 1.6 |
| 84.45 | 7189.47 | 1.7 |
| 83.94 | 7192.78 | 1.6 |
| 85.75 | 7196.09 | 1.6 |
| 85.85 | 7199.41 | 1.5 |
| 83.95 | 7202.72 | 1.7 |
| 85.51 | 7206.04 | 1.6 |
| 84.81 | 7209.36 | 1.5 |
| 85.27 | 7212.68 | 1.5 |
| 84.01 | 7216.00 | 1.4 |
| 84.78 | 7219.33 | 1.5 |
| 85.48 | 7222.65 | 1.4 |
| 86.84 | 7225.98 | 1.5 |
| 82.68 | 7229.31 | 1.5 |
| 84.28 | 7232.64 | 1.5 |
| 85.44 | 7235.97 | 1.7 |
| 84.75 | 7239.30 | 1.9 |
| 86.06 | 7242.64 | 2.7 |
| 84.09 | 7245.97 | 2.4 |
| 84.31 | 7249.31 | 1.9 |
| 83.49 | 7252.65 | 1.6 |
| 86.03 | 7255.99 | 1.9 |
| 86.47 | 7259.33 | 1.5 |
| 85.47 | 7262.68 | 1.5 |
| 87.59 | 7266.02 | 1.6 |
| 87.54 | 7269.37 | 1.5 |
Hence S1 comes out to 88.6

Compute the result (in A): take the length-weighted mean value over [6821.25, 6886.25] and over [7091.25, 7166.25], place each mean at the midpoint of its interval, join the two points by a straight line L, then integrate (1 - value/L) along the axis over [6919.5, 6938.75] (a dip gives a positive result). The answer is -0.3 A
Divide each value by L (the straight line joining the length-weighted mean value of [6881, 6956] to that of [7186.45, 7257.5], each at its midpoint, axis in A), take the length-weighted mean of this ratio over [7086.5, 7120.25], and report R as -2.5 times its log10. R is 0.002 mag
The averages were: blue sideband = 91.2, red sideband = 84.9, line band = 87.2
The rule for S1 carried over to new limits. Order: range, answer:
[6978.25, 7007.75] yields 89.3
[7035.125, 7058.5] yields 88.6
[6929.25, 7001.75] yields 90.5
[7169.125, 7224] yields 85.6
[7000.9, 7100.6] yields 88.3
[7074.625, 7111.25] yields 87.5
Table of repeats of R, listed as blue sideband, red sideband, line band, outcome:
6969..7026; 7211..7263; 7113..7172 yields 0.00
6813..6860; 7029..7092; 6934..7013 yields -0.01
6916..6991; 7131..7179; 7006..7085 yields 0.01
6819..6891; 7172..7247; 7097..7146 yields 0.00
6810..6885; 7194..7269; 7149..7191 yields 0.00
